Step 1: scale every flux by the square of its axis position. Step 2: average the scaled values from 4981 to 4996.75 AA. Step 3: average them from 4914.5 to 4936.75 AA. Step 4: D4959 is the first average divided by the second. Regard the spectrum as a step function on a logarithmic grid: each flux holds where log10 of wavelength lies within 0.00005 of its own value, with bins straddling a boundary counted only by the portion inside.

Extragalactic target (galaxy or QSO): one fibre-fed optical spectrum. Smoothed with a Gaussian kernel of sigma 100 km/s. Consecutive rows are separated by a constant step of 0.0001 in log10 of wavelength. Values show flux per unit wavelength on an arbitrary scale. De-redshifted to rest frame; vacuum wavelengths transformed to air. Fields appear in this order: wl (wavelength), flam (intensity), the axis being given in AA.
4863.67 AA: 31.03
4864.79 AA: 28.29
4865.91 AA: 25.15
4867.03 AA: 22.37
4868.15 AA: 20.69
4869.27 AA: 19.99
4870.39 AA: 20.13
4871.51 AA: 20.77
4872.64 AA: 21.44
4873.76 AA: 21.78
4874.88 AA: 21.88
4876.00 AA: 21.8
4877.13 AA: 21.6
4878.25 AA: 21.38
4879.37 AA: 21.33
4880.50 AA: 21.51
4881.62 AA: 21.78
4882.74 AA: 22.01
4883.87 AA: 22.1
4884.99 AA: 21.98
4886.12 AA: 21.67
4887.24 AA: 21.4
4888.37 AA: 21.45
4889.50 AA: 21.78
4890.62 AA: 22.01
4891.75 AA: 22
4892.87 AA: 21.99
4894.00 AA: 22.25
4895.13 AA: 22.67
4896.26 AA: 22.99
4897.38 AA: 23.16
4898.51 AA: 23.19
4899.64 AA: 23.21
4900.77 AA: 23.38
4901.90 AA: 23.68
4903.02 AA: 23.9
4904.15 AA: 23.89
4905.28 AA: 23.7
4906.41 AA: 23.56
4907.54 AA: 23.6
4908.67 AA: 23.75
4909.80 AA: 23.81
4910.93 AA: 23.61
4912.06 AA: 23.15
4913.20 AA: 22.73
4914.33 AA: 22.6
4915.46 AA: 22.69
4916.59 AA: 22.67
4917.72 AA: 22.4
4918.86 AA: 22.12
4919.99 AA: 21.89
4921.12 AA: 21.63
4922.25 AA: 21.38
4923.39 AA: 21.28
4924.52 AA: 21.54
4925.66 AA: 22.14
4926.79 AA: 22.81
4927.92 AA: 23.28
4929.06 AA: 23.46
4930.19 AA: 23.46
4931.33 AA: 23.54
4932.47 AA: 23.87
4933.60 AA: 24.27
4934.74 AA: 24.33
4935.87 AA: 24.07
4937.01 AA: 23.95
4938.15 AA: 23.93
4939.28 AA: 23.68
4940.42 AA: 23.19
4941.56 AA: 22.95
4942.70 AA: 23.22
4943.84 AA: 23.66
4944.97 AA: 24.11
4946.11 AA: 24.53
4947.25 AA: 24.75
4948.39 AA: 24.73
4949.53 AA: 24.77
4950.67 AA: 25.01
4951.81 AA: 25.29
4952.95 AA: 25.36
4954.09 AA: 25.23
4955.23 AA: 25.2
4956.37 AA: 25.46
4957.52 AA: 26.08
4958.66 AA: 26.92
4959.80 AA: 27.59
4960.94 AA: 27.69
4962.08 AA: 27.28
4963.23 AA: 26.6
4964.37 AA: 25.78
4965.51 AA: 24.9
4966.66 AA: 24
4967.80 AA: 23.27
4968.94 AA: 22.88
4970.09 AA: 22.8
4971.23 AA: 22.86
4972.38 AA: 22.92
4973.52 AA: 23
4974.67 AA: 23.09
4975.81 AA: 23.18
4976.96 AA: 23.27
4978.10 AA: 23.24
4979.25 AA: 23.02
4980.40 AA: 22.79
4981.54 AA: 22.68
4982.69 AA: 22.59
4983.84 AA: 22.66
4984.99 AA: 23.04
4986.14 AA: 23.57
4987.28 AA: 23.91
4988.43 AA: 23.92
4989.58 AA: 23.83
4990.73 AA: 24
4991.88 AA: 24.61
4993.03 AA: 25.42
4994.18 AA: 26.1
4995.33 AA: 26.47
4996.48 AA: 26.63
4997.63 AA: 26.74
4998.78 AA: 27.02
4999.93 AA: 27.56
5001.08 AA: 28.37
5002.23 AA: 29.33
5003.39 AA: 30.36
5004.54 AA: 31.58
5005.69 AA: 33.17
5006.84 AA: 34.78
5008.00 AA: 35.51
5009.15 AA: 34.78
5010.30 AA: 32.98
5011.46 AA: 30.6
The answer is 1.09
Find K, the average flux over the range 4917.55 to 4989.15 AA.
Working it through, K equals 23.9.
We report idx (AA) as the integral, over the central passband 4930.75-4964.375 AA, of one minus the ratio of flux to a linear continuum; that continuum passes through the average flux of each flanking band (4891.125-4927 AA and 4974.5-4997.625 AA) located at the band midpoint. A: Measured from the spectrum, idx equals -2.15 AA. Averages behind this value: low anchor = 22.8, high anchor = 24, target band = 24.9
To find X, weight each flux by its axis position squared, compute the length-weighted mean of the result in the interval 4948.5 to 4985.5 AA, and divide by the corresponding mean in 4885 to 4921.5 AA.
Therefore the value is 1.10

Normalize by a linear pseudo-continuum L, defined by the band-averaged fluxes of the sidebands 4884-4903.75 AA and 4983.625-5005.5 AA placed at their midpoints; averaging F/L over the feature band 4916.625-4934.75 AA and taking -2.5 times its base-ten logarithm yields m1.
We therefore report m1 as 0.05 mag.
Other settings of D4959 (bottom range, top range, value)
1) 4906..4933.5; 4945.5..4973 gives 1.12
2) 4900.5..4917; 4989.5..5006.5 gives 1.22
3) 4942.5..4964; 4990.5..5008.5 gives 1.15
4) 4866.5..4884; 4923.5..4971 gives 1.17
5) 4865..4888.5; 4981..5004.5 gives 1.23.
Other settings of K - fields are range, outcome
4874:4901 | 22.1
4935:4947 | 23.8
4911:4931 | 22.5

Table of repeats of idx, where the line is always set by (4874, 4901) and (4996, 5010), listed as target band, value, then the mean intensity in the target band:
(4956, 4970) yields 1.0 AA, 25.6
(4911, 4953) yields 3.3 AA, 23.3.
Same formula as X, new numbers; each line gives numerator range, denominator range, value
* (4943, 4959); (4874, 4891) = 1.18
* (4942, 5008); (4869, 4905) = 1.19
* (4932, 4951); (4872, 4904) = 1.11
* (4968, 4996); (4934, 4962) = 0.96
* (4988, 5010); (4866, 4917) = 1.33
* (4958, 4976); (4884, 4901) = 1.14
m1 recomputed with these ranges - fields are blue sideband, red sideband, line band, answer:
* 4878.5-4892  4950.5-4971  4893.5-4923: -0.01 mag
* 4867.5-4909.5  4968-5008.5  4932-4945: 0.01 mag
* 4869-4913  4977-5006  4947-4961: -0.05 mag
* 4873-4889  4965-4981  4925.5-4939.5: -0.05 mag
